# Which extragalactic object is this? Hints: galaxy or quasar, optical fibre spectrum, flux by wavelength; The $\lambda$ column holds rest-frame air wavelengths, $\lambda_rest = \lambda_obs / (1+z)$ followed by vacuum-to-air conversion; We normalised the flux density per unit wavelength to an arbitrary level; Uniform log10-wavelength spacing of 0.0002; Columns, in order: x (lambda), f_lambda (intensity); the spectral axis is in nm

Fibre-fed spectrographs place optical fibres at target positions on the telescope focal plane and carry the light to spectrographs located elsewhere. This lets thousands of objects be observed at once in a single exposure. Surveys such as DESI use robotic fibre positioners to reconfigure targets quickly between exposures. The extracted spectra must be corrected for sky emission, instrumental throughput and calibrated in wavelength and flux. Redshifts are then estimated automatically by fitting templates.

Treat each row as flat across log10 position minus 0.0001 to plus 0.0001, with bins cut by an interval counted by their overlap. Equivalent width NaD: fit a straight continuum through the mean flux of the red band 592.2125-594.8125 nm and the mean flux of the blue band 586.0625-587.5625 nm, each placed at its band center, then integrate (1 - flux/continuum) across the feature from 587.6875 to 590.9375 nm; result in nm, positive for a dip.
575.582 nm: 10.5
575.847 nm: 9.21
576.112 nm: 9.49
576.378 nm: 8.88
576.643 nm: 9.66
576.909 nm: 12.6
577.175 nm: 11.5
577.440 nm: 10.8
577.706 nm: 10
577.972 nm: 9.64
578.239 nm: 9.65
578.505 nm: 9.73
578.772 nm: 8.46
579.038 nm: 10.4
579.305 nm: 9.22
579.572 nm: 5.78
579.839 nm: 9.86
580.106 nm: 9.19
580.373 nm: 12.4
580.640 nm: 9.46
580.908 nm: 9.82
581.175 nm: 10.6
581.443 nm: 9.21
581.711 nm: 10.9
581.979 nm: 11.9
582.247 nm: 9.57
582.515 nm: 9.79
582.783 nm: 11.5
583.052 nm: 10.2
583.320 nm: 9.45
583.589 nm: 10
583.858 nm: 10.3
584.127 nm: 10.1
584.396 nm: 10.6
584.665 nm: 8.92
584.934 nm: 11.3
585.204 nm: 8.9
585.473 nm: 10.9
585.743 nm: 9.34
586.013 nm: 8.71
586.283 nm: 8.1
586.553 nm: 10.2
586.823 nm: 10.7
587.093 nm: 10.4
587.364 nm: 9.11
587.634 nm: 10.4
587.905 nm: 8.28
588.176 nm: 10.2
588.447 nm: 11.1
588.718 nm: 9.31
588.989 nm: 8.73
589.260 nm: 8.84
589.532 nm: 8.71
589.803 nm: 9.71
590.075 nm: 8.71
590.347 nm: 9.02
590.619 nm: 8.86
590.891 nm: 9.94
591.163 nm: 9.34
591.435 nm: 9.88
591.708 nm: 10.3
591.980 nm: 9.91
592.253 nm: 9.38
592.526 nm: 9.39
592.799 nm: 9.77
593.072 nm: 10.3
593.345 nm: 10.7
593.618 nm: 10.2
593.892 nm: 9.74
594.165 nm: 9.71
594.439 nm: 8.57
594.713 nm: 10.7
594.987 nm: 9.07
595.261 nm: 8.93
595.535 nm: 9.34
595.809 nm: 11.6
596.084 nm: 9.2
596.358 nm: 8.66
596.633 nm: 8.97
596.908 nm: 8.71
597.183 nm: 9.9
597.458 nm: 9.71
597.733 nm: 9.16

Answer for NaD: 0.15 nm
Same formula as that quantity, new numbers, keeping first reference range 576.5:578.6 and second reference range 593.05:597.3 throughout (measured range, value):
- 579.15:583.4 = 0.14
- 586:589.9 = 0.17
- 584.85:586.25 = 0.06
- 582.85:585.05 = 0.00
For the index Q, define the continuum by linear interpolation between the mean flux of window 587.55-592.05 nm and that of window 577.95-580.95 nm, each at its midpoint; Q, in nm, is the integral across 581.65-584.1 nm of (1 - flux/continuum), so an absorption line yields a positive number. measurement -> -0.24 nm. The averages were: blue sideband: 9.45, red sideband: 9.47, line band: 10.4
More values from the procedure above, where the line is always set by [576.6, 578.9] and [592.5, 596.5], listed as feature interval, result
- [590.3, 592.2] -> 0.04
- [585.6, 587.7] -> 0.08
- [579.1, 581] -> 0.14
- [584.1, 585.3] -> 0.01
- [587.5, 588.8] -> 0.01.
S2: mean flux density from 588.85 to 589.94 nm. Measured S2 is 9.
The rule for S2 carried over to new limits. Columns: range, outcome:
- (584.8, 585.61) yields 10.4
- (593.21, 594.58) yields 9.78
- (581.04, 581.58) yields 9.91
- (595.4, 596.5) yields 9.7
